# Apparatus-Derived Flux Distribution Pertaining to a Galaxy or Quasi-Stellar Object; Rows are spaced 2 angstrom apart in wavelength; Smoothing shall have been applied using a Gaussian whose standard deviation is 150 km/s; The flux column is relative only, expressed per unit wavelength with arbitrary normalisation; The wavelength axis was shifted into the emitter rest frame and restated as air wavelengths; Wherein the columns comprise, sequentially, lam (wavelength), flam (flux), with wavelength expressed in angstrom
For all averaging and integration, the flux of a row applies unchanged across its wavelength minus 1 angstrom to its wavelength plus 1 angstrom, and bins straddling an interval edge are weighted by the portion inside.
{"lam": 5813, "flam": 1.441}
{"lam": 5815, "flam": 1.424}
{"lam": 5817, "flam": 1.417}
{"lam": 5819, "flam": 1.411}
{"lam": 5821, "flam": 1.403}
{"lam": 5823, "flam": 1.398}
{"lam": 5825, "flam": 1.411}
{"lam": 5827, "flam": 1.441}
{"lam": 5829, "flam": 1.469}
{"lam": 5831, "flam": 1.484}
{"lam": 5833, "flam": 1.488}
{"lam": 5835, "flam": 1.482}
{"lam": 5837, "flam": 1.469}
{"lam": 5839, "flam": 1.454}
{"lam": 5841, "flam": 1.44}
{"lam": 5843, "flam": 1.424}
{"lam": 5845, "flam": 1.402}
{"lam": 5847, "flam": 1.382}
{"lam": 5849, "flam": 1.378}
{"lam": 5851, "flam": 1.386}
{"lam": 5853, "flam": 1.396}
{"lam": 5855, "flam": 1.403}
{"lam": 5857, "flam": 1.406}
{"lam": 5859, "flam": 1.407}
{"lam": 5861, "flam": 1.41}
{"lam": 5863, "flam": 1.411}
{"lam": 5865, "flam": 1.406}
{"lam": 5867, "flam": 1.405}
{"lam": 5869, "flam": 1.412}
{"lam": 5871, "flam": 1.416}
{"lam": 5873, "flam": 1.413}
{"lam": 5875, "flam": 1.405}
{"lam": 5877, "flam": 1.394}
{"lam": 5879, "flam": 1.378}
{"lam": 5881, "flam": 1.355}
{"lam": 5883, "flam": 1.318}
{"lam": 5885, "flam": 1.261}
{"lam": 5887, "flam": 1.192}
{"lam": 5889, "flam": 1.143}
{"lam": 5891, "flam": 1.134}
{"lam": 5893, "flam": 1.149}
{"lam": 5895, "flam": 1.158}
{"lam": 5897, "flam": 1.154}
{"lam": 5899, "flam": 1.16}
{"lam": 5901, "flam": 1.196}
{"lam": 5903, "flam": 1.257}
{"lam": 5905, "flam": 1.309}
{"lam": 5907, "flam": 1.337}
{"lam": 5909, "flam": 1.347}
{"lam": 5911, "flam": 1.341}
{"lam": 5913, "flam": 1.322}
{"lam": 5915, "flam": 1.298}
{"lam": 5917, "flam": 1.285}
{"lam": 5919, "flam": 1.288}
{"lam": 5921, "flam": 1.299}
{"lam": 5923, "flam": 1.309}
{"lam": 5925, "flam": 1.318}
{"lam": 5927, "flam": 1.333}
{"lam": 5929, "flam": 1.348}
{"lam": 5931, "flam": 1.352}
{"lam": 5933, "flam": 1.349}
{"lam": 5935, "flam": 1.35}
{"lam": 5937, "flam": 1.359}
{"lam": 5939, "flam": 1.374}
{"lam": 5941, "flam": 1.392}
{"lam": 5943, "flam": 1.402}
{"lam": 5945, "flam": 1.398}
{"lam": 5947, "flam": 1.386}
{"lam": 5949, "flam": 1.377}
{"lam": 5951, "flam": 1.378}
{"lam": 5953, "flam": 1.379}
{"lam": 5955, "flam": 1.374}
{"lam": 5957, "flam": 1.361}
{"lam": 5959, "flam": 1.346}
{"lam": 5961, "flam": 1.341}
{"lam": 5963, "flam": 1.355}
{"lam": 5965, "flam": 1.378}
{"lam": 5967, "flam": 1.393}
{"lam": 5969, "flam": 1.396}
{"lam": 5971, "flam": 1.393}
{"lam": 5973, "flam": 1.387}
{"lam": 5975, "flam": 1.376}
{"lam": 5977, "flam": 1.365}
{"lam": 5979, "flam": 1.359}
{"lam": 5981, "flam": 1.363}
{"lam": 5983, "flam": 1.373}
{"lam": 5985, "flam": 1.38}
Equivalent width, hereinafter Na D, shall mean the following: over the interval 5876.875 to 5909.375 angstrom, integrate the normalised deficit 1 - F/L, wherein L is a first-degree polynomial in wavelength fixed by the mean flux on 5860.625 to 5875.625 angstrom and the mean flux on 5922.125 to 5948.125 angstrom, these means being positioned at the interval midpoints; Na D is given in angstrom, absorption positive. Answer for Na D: 3.4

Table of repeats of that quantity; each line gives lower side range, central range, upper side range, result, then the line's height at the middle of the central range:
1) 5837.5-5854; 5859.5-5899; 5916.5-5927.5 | 1.62 angstrom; 1.36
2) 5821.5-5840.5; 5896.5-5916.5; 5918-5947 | 1.46 angstrom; 1.38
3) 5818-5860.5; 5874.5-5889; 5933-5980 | 0.96 angstrom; 1.41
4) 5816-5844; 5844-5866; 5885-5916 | -0.50 angstrom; 1.37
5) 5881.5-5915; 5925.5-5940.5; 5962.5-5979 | -0.52 angstrom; 1.31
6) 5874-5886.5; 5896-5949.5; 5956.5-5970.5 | 1.49 angstrom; 1.36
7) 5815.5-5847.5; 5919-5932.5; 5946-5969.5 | 0.62 angstrom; 1.39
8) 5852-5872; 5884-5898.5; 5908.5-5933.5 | 2.07 angstrom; 1.36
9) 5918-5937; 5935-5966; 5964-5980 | -0.39 angstrom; 1.36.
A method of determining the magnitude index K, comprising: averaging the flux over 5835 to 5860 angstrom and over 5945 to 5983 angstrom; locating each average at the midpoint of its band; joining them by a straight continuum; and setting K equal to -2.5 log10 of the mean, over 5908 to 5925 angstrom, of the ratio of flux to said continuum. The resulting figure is 0.06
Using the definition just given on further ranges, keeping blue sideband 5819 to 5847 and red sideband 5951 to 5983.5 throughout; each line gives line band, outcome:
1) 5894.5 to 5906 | 0.16 mag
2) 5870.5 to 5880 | 0.01 mag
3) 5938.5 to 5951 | 0.00 mag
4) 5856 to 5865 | 0.01 mag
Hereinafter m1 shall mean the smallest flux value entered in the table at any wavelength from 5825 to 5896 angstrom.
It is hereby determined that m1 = 1.134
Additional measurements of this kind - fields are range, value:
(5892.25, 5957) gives 1.149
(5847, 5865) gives 1.378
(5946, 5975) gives 1.341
